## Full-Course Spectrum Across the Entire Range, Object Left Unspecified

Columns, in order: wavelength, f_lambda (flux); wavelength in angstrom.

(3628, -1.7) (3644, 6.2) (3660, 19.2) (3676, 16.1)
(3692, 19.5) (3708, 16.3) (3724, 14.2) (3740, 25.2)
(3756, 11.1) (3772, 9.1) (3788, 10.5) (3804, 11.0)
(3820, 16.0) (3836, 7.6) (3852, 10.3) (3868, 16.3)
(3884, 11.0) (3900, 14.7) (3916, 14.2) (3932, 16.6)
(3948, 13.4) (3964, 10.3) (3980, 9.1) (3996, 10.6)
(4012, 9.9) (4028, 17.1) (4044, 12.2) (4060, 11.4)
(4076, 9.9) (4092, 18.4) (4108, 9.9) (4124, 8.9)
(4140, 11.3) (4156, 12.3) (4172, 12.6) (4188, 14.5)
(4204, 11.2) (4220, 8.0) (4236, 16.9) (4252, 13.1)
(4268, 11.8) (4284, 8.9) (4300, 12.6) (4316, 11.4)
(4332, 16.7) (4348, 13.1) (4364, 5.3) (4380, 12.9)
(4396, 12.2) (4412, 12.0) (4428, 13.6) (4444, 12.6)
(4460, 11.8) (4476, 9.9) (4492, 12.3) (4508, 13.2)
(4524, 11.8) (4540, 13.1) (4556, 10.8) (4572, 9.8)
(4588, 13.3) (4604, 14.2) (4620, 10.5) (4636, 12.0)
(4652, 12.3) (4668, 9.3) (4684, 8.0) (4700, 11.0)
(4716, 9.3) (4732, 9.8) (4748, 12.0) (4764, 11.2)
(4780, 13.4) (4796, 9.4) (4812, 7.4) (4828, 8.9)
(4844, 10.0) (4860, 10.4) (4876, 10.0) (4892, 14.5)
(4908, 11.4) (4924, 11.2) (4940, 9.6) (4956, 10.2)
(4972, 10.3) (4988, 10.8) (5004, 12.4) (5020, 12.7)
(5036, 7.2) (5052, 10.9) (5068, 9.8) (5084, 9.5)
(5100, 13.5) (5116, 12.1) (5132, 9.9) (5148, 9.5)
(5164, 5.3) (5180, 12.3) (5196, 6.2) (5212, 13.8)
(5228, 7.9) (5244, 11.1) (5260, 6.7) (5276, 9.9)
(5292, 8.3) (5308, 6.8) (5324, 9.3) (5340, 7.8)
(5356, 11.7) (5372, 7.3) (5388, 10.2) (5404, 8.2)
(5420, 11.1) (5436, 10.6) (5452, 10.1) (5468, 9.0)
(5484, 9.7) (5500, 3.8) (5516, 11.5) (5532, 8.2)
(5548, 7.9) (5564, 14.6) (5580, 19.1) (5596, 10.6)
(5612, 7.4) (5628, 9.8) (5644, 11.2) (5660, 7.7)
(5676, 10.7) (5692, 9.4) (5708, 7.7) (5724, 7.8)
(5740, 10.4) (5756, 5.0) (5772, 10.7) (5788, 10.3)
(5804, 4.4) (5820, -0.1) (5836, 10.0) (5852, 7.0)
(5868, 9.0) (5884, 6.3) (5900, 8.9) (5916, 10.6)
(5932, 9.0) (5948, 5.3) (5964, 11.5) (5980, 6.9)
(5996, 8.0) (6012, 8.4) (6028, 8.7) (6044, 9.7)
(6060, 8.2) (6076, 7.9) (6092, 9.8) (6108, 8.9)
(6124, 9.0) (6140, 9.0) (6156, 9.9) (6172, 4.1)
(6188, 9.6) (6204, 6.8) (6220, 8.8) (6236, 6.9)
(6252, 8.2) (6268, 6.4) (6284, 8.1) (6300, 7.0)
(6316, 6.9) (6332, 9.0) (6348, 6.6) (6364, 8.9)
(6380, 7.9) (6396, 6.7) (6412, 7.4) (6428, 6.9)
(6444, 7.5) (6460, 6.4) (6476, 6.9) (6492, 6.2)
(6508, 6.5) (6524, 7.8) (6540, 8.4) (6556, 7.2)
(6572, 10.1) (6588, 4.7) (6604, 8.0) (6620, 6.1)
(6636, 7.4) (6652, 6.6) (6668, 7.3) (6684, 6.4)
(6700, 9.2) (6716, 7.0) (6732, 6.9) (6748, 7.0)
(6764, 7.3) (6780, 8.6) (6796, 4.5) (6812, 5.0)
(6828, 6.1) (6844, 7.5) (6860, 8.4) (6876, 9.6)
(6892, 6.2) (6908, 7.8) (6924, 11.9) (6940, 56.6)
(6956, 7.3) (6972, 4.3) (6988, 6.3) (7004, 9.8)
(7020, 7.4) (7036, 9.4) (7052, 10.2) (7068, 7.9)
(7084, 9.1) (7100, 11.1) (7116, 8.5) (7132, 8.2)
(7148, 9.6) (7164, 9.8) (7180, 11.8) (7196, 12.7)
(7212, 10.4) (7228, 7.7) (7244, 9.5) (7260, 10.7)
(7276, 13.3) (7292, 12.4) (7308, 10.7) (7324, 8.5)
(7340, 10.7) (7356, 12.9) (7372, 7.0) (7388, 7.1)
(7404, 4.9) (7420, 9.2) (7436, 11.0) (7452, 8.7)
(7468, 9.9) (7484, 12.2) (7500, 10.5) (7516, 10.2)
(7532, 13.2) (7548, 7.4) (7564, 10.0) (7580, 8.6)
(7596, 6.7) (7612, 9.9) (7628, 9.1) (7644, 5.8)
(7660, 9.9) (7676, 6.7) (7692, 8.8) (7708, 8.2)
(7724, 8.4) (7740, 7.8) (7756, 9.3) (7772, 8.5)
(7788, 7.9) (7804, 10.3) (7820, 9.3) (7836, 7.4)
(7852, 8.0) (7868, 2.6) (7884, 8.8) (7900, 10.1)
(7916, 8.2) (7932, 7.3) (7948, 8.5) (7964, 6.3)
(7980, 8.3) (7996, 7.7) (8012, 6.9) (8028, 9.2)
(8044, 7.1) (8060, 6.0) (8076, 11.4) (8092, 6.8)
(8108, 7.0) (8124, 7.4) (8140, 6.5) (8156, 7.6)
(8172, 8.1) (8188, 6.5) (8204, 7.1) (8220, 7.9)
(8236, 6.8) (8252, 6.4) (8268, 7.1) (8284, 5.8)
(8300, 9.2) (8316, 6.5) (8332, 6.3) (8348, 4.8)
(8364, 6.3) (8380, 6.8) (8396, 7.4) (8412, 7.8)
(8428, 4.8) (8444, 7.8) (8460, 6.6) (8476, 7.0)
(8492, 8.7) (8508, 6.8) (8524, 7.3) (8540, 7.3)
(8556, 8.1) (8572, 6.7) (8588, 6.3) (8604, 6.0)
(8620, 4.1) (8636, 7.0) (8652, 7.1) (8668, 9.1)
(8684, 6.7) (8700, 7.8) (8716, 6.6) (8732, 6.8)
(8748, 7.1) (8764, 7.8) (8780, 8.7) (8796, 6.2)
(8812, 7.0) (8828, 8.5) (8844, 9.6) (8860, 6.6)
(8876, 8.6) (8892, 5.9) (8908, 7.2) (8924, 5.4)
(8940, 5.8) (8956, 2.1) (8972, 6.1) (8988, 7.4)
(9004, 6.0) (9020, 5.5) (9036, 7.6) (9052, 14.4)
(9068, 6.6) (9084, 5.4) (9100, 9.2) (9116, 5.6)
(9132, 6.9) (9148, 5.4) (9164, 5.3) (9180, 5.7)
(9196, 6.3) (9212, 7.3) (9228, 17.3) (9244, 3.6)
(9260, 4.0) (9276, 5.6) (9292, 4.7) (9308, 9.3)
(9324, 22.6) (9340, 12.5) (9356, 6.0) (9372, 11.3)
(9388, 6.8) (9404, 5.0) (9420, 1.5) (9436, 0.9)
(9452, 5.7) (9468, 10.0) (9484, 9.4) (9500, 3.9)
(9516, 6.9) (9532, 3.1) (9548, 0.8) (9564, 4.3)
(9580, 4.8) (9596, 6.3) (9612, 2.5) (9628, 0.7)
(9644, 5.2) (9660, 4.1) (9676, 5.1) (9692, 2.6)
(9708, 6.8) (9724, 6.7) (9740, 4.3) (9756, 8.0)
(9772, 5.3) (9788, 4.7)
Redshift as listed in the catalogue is 0.86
